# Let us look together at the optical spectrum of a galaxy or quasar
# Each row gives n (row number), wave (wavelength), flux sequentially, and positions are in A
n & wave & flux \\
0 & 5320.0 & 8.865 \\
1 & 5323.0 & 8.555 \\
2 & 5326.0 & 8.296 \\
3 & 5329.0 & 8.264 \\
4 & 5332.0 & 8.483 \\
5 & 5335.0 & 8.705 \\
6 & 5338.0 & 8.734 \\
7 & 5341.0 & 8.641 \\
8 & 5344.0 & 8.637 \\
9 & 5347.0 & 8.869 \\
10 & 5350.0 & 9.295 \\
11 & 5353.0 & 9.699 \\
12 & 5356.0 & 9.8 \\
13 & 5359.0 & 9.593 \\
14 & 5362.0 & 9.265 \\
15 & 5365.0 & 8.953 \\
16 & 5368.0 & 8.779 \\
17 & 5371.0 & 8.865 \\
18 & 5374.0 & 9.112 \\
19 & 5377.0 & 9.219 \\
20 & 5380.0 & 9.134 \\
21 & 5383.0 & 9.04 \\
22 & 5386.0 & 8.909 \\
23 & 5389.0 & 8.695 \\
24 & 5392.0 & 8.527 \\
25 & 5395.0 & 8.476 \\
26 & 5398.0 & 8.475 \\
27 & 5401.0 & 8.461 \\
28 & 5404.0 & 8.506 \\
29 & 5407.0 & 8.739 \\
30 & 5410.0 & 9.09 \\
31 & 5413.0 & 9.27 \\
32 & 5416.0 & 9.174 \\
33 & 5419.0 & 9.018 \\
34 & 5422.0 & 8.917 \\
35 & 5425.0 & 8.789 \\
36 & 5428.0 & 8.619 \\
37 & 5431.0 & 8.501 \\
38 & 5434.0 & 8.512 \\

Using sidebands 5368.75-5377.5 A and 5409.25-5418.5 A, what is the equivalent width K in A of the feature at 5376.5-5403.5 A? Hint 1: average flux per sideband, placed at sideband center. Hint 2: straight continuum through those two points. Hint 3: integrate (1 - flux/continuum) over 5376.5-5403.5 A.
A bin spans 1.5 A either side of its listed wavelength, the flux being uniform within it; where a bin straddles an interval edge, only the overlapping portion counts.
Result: 1.0 A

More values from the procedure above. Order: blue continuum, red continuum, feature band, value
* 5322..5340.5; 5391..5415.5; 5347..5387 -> -2.7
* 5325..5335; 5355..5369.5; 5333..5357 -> -0.6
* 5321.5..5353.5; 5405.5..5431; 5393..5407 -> 0.6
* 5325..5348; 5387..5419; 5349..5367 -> -1.6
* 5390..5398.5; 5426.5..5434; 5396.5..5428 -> -1.1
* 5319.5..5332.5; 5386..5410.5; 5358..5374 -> -1.0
